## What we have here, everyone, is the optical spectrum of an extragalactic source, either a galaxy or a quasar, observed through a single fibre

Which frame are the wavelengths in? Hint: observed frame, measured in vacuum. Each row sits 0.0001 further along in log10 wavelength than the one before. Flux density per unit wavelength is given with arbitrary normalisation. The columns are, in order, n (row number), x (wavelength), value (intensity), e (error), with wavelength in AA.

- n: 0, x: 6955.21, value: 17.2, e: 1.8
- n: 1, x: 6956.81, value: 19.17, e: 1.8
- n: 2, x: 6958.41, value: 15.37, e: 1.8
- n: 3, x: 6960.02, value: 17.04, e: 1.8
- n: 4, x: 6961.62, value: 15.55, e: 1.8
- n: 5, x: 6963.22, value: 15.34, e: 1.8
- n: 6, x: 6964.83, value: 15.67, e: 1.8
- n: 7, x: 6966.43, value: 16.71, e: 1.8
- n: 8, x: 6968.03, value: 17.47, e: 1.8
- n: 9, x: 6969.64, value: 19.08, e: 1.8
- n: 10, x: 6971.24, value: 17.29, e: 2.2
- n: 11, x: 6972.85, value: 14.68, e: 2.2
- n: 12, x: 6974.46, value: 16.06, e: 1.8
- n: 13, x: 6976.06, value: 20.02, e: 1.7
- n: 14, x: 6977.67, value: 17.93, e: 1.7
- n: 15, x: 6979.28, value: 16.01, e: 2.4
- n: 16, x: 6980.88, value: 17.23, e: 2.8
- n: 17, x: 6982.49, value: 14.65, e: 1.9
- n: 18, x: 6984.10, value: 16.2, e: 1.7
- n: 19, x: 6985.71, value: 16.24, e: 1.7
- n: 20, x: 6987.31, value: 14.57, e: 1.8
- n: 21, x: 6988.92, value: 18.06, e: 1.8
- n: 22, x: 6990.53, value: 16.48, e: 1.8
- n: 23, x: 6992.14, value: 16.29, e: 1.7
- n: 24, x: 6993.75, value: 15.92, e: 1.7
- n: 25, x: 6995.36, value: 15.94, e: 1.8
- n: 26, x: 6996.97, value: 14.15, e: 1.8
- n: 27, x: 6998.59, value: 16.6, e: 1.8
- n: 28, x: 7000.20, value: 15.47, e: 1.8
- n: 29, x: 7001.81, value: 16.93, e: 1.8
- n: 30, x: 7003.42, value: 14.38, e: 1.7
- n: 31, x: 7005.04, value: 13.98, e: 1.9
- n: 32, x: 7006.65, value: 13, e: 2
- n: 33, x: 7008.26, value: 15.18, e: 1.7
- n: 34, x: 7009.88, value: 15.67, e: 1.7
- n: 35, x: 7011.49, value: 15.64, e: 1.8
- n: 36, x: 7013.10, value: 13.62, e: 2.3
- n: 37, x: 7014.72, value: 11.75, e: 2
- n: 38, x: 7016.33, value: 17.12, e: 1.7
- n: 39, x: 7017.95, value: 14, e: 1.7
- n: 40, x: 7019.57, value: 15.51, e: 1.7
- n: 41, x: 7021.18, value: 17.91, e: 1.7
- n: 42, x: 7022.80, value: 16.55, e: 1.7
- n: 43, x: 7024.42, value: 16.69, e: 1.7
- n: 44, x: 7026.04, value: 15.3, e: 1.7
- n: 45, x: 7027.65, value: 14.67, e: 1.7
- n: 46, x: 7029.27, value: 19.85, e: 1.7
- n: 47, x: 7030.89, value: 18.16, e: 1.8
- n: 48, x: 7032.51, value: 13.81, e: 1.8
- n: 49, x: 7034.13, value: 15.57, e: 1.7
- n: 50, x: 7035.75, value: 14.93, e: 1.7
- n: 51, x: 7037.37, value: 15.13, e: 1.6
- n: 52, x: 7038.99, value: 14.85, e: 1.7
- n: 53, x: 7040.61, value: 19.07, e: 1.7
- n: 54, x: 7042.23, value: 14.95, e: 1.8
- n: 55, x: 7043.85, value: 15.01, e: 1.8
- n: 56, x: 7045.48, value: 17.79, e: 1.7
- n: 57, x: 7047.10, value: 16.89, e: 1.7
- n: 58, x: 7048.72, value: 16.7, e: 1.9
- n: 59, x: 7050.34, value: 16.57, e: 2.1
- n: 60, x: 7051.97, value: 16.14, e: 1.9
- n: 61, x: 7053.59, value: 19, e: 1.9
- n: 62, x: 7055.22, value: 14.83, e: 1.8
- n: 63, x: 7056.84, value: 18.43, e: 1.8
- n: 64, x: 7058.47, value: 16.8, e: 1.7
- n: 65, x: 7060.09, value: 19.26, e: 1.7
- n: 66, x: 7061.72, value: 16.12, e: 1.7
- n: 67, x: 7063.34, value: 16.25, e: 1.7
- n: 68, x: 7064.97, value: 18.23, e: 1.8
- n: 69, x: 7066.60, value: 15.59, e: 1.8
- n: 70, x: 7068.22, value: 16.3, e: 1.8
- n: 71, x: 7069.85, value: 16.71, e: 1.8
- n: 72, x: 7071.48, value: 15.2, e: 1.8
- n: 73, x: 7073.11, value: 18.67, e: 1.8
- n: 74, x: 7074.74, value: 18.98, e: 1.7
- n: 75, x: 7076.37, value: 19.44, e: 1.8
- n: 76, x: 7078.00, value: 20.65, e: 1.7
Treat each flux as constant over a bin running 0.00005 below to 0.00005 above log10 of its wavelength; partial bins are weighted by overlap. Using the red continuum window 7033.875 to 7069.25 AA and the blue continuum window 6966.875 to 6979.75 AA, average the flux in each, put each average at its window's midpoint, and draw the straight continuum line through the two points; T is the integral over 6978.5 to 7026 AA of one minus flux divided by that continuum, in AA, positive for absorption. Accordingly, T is 4.1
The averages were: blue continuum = 17.3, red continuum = 16.6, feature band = 15.6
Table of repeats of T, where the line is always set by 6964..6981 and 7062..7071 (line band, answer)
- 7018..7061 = 0.49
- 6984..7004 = 1.20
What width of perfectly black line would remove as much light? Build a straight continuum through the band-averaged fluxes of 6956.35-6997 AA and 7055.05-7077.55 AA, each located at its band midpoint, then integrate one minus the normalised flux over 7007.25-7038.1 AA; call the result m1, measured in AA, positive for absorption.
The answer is 2.40 AA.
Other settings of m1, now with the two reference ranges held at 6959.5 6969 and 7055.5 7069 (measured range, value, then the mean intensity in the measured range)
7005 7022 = 1.8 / 14.9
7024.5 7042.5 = 0.8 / 16.1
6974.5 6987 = -0.2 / 16.8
